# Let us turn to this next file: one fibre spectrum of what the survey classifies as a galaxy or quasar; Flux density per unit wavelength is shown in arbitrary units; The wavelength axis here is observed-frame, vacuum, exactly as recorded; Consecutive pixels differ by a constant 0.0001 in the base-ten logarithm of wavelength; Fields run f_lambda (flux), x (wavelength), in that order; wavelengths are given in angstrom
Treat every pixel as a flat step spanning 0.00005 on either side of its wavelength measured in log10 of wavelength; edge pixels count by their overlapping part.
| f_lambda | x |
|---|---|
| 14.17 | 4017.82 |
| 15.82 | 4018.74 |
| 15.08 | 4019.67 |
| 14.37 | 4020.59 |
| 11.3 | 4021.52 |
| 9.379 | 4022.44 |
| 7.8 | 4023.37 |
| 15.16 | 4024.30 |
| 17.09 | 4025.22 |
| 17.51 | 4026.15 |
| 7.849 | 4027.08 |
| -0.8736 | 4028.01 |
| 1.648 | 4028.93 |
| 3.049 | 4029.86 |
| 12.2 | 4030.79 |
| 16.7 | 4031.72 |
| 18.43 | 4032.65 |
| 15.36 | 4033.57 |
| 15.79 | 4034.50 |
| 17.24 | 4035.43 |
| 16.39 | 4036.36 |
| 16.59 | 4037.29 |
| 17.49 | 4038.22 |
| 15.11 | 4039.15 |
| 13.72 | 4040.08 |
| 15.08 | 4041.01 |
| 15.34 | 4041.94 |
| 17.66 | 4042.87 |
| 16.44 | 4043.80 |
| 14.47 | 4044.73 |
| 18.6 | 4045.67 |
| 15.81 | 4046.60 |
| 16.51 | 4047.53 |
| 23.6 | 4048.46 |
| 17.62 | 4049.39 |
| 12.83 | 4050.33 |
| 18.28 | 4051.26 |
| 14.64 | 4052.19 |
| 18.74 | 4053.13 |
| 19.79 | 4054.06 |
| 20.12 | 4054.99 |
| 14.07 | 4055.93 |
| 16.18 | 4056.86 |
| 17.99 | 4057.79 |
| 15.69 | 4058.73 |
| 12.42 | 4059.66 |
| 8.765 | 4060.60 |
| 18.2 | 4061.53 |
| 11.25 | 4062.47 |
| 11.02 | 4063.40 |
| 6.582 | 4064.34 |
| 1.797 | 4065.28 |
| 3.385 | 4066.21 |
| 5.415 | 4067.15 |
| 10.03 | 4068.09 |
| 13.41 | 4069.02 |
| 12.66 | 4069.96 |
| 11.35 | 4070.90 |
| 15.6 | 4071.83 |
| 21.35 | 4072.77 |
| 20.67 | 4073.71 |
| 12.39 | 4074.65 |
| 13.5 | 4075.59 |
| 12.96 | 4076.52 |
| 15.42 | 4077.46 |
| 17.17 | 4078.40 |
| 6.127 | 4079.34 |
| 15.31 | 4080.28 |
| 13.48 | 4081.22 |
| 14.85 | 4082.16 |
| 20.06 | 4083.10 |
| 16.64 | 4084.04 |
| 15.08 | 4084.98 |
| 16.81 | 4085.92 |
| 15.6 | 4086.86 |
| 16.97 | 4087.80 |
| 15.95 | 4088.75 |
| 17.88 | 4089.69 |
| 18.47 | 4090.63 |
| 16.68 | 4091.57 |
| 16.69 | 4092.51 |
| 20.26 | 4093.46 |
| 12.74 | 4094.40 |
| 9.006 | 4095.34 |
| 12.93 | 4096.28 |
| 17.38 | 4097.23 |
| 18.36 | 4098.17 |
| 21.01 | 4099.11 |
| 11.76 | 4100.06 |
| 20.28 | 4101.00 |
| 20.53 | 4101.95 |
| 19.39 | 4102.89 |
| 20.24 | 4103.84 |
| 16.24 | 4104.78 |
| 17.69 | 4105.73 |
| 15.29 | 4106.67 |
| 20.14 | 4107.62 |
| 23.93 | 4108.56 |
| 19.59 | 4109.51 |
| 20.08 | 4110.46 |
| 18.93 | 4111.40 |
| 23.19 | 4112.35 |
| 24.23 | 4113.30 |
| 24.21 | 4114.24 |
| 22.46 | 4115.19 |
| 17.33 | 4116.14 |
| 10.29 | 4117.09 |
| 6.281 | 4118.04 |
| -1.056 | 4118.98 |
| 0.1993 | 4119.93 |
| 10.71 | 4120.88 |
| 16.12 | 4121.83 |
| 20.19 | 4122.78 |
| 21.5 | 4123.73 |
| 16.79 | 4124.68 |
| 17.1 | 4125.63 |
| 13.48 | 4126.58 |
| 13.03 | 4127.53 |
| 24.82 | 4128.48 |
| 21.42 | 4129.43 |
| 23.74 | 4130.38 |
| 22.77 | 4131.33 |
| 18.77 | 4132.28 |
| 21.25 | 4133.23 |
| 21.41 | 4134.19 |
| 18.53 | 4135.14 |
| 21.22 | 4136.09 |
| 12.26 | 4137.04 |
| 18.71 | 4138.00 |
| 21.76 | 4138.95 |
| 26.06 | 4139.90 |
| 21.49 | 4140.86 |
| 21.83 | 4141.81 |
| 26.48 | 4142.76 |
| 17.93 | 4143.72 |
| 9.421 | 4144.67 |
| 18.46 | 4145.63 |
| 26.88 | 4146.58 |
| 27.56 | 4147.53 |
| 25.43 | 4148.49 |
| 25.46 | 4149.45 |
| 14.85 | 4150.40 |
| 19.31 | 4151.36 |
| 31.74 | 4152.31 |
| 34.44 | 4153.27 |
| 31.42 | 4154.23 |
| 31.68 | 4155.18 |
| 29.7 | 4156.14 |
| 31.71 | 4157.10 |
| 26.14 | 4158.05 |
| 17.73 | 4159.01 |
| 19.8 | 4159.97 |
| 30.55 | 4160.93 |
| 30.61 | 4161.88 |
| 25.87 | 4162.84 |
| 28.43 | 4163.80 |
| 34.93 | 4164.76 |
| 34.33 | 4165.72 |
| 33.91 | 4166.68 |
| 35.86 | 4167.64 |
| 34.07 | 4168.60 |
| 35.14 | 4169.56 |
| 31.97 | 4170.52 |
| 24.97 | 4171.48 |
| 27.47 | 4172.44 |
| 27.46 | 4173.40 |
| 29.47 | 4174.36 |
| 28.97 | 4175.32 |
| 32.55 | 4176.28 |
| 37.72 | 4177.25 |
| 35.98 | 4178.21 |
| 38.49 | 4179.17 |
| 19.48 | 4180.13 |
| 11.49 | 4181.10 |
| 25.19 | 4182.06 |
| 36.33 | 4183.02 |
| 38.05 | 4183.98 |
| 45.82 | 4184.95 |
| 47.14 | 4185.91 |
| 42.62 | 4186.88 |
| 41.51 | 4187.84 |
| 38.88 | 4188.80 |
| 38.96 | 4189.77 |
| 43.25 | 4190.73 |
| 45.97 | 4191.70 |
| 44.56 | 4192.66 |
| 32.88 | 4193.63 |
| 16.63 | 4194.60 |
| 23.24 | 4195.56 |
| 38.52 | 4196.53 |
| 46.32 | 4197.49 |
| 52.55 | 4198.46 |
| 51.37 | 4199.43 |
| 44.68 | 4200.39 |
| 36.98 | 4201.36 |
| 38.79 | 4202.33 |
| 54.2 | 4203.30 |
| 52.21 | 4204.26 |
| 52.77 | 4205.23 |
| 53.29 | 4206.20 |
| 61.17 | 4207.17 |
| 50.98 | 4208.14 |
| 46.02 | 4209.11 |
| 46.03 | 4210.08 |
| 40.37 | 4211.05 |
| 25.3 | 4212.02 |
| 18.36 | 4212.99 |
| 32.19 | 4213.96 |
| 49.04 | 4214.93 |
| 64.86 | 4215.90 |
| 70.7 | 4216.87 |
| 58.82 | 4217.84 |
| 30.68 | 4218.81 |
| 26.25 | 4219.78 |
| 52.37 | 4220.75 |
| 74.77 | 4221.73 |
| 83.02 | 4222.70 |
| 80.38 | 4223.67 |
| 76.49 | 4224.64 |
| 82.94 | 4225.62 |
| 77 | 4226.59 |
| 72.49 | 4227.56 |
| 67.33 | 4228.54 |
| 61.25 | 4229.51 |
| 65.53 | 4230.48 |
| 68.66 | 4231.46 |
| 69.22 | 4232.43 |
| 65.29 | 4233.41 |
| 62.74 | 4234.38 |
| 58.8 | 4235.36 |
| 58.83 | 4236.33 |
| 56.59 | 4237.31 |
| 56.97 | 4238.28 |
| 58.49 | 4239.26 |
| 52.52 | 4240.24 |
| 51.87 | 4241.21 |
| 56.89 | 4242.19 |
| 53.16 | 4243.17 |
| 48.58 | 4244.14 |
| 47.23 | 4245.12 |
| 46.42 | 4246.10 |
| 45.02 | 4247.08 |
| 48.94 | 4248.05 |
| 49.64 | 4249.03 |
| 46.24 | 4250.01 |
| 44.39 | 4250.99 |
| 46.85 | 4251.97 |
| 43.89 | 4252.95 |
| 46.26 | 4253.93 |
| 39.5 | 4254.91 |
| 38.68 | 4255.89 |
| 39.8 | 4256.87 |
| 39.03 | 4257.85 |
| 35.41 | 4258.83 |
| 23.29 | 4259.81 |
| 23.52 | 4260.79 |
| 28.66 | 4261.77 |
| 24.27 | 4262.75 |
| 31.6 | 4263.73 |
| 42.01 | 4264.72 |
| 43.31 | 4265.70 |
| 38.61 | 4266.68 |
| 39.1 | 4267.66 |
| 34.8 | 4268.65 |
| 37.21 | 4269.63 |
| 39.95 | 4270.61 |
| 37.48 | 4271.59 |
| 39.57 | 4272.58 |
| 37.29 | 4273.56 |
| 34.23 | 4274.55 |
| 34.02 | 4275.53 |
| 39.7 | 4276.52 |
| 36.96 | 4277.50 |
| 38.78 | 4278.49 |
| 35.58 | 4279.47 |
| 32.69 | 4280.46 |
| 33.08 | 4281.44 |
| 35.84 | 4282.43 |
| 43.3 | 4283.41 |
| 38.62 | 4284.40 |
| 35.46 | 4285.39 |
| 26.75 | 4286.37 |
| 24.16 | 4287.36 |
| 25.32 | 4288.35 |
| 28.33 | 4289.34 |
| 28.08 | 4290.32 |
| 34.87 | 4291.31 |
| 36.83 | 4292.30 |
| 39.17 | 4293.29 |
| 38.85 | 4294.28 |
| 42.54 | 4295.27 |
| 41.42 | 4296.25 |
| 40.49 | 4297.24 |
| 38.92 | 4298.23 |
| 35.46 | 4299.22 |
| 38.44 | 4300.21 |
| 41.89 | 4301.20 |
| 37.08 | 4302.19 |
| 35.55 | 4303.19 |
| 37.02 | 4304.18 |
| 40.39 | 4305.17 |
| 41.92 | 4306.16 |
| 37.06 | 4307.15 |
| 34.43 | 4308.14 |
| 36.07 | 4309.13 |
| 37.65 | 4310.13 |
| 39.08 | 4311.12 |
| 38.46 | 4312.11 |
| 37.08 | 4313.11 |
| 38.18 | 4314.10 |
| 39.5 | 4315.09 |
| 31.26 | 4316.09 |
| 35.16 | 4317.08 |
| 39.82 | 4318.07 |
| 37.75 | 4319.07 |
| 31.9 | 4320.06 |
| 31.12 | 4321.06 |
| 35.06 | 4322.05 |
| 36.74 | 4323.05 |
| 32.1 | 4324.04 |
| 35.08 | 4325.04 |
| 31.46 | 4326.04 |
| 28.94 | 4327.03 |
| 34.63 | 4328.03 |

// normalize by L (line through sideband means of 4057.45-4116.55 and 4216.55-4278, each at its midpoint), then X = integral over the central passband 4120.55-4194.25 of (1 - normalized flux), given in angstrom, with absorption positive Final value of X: 8.77 angstrom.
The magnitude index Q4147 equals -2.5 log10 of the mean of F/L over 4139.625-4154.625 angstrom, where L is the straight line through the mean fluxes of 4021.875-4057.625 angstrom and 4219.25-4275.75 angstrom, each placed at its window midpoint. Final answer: 0.36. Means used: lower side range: 14.7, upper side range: 49.7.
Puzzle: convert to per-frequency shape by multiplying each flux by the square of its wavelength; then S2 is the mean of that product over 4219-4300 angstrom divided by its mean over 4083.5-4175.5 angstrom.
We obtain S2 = 2.27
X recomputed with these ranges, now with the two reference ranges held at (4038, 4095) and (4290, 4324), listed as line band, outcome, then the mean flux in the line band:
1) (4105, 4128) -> 3.7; 16.3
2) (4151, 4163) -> -2.4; 27.9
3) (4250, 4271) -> -2.9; 37.3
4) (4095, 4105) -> 0.5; 17.1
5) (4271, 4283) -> -0.7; 36.4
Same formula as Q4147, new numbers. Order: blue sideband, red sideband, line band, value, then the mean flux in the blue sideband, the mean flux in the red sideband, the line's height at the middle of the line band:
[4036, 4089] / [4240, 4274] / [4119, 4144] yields 0.29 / 14.7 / 41.1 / 24.1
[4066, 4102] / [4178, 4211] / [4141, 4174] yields 0.19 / 15.1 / 41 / 32.3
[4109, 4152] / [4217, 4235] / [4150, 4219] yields 0.22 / 18.8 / 65.4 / 45.1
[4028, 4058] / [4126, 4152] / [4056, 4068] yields 0.45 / 15.5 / 20.6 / 16.5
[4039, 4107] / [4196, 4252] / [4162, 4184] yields 0.31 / 15.3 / 54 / 40.9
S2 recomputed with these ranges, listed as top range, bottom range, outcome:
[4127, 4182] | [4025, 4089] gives 1.90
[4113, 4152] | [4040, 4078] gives 1.34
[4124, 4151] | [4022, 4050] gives 1.51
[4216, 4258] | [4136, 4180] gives 2.16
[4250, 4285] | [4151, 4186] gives 1.27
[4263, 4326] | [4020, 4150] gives 2.49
